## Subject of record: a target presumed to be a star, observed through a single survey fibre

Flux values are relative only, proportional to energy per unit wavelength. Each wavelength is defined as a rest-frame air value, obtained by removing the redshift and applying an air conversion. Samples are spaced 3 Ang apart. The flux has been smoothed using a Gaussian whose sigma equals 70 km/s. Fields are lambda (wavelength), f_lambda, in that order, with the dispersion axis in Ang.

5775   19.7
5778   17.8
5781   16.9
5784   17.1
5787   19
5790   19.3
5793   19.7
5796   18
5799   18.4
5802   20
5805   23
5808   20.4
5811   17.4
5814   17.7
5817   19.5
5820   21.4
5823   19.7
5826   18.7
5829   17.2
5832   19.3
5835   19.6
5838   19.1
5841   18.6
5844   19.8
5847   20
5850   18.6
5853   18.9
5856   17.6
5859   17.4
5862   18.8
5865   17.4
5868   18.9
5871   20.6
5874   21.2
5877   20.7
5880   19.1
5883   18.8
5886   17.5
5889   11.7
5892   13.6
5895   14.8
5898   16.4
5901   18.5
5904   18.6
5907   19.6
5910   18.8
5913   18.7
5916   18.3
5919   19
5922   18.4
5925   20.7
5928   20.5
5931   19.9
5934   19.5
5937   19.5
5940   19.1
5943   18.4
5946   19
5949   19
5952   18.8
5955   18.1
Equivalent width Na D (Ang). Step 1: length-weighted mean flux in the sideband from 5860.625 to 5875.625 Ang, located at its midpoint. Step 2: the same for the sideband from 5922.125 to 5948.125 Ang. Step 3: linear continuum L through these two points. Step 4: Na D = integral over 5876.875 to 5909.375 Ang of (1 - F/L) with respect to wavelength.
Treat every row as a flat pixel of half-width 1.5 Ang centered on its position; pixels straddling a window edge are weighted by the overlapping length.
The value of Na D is 3.9 Ang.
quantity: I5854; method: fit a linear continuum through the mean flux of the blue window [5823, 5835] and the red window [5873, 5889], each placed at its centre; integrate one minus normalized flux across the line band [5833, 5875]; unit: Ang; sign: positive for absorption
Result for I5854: -0.7 Ang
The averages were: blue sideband 18.7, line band 19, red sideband 18.7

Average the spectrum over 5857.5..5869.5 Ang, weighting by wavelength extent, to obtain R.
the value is 18.1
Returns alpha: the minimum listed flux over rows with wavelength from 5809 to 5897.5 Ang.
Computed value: 11.7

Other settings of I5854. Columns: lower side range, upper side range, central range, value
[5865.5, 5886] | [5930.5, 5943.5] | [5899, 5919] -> 0.7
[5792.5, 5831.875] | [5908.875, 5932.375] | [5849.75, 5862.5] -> 0.7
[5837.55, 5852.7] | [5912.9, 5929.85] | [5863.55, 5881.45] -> -0.4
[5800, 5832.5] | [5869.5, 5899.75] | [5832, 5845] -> -0.3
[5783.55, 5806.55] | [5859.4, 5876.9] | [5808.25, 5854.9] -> 0.8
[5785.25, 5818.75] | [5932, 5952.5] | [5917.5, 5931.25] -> -0.4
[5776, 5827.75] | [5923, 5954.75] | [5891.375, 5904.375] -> 2.0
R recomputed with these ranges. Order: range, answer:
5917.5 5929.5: 19.6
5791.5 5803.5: 19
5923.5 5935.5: 20.1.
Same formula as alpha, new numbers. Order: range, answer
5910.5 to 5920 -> 18.3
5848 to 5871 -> 17.4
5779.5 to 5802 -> 16.9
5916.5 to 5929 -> 18.4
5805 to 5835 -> 17.2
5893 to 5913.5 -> 14.8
